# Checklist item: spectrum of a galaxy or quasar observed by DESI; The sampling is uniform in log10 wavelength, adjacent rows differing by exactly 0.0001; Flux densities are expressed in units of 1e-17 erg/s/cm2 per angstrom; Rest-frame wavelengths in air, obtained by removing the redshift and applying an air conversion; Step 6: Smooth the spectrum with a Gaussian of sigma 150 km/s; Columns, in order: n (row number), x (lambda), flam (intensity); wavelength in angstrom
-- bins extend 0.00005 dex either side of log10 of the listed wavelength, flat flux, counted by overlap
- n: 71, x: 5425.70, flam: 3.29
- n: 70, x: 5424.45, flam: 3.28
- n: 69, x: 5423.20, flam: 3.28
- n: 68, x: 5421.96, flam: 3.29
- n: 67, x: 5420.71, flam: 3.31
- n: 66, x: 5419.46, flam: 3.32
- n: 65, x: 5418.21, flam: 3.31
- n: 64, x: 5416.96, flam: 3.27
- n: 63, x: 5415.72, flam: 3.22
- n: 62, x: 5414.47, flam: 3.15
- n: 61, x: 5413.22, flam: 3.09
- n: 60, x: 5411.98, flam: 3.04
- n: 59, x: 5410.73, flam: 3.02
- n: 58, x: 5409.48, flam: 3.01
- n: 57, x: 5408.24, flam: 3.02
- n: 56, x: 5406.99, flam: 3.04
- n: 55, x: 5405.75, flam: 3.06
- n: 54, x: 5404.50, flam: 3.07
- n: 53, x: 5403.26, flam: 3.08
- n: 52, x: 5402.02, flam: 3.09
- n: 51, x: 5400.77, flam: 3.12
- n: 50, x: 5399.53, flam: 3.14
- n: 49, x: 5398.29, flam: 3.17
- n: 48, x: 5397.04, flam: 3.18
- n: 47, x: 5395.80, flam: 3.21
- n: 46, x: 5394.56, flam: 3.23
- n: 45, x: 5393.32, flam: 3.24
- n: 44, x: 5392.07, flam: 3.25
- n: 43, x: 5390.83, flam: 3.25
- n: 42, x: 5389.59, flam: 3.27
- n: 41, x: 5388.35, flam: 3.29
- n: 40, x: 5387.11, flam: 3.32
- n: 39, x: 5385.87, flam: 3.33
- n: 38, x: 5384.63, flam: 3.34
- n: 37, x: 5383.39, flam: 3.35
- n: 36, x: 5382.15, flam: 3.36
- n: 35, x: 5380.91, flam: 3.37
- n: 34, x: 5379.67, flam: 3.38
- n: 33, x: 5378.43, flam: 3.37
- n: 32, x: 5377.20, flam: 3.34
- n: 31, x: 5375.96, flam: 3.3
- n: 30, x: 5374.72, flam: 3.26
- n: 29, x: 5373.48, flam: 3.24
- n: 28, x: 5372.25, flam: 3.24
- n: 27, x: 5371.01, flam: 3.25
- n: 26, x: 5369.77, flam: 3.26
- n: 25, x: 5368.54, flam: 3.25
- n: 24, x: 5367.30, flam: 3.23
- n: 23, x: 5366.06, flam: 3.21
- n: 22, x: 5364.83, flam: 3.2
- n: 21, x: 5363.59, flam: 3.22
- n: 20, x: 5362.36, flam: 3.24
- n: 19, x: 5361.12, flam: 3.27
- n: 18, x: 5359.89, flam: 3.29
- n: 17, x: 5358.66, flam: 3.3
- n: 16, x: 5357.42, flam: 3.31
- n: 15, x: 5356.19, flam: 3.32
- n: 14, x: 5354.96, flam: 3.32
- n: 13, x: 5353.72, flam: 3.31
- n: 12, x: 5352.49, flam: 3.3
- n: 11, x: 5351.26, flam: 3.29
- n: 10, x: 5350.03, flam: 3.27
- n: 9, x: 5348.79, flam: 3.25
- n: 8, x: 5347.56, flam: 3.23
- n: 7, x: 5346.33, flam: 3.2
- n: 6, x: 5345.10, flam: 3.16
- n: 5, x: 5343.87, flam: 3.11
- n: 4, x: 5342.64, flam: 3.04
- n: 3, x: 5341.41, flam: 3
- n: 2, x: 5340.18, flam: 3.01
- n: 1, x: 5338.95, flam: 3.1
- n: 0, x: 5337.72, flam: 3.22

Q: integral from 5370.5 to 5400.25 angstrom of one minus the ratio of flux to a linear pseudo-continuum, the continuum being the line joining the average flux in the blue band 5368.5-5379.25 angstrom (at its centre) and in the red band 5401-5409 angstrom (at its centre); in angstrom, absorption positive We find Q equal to -0.7 angstrom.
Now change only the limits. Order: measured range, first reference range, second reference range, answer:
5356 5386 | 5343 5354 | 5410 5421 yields -0.7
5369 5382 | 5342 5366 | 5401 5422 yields -0.4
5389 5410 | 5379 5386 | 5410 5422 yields 0.8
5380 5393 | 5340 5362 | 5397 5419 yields -0.6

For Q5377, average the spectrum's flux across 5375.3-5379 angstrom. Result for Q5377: 3.34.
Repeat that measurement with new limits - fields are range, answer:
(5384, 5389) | 3.32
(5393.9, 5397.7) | 3.21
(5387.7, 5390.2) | 3.28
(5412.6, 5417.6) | 3.18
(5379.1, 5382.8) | 3.37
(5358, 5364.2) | 3.27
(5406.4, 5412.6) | 3.02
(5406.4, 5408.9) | 3.03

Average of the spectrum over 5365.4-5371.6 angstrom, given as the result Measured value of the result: 3.24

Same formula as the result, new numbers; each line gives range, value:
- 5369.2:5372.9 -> 3.25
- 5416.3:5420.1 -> 3.3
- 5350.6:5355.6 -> 3.31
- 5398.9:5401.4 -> 3.13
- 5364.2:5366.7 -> 3.2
